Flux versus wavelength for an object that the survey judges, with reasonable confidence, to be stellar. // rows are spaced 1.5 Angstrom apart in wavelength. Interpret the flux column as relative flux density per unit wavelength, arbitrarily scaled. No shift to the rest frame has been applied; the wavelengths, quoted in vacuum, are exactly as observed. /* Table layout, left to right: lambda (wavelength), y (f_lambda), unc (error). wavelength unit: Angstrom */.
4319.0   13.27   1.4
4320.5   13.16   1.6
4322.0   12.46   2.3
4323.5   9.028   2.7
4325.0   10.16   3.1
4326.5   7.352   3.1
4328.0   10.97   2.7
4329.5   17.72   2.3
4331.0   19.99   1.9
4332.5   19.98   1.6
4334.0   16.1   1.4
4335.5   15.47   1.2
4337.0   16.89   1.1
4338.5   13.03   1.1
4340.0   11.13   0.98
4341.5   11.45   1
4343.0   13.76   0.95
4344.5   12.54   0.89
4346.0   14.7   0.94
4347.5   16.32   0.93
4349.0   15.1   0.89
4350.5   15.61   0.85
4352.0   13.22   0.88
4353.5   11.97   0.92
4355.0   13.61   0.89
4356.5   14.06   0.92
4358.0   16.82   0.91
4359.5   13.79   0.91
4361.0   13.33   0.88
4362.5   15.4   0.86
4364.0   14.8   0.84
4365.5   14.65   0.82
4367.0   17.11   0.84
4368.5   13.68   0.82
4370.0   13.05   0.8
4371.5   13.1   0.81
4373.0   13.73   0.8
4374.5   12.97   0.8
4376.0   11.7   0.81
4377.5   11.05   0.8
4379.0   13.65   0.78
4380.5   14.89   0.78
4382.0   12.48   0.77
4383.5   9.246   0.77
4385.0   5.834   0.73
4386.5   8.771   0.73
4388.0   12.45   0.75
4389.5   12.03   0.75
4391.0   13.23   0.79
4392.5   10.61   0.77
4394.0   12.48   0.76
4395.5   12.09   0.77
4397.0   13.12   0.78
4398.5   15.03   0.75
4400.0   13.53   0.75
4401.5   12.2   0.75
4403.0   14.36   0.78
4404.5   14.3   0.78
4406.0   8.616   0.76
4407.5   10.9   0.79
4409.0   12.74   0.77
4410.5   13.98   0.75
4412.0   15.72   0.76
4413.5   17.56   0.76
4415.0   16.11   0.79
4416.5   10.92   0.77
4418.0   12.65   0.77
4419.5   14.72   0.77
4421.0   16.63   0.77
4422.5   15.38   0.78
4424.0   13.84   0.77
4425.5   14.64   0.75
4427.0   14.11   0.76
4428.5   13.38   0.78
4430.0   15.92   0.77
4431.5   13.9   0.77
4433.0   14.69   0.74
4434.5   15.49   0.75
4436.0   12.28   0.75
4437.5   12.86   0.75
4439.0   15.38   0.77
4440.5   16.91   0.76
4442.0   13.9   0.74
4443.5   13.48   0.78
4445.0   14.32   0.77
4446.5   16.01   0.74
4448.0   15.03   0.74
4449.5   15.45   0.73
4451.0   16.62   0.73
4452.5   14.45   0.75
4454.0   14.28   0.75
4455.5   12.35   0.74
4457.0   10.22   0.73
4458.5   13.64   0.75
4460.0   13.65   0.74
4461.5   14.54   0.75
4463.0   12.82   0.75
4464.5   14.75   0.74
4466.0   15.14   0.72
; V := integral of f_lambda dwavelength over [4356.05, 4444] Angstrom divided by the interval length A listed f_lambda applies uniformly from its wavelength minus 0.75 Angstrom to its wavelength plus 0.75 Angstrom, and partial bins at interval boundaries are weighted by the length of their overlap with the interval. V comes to 13.5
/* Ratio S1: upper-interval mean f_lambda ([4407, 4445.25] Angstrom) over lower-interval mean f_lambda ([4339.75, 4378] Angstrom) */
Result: 1.04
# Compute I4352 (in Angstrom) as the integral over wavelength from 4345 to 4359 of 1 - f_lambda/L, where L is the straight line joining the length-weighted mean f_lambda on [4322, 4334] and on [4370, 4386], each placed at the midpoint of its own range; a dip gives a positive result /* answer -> -1.9 Angstrom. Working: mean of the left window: 13.7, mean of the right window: 11.9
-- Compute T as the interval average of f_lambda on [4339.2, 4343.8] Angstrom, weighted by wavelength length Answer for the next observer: 12.1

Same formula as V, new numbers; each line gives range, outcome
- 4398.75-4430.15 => 13.9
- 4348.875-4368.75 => 14.5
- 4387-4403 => 12.7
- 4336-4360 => 14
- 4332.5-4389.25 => 13.5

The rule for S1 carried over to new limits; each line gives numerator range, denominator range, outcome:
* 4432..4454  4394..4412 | 1.14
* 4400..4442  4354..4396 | 1.09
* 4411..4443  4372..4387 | 1.27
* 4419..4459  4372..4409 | 1.20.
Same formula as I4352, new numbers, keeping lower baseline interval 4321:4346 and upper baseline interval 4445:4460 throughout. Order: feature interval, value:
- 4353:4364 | -0.4 Angstrom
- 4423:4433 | -0.2 Angstrom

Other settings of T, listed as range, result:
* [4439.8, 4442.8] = 15.3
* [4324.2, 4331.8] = 13.3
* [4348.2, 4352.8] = 14.6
